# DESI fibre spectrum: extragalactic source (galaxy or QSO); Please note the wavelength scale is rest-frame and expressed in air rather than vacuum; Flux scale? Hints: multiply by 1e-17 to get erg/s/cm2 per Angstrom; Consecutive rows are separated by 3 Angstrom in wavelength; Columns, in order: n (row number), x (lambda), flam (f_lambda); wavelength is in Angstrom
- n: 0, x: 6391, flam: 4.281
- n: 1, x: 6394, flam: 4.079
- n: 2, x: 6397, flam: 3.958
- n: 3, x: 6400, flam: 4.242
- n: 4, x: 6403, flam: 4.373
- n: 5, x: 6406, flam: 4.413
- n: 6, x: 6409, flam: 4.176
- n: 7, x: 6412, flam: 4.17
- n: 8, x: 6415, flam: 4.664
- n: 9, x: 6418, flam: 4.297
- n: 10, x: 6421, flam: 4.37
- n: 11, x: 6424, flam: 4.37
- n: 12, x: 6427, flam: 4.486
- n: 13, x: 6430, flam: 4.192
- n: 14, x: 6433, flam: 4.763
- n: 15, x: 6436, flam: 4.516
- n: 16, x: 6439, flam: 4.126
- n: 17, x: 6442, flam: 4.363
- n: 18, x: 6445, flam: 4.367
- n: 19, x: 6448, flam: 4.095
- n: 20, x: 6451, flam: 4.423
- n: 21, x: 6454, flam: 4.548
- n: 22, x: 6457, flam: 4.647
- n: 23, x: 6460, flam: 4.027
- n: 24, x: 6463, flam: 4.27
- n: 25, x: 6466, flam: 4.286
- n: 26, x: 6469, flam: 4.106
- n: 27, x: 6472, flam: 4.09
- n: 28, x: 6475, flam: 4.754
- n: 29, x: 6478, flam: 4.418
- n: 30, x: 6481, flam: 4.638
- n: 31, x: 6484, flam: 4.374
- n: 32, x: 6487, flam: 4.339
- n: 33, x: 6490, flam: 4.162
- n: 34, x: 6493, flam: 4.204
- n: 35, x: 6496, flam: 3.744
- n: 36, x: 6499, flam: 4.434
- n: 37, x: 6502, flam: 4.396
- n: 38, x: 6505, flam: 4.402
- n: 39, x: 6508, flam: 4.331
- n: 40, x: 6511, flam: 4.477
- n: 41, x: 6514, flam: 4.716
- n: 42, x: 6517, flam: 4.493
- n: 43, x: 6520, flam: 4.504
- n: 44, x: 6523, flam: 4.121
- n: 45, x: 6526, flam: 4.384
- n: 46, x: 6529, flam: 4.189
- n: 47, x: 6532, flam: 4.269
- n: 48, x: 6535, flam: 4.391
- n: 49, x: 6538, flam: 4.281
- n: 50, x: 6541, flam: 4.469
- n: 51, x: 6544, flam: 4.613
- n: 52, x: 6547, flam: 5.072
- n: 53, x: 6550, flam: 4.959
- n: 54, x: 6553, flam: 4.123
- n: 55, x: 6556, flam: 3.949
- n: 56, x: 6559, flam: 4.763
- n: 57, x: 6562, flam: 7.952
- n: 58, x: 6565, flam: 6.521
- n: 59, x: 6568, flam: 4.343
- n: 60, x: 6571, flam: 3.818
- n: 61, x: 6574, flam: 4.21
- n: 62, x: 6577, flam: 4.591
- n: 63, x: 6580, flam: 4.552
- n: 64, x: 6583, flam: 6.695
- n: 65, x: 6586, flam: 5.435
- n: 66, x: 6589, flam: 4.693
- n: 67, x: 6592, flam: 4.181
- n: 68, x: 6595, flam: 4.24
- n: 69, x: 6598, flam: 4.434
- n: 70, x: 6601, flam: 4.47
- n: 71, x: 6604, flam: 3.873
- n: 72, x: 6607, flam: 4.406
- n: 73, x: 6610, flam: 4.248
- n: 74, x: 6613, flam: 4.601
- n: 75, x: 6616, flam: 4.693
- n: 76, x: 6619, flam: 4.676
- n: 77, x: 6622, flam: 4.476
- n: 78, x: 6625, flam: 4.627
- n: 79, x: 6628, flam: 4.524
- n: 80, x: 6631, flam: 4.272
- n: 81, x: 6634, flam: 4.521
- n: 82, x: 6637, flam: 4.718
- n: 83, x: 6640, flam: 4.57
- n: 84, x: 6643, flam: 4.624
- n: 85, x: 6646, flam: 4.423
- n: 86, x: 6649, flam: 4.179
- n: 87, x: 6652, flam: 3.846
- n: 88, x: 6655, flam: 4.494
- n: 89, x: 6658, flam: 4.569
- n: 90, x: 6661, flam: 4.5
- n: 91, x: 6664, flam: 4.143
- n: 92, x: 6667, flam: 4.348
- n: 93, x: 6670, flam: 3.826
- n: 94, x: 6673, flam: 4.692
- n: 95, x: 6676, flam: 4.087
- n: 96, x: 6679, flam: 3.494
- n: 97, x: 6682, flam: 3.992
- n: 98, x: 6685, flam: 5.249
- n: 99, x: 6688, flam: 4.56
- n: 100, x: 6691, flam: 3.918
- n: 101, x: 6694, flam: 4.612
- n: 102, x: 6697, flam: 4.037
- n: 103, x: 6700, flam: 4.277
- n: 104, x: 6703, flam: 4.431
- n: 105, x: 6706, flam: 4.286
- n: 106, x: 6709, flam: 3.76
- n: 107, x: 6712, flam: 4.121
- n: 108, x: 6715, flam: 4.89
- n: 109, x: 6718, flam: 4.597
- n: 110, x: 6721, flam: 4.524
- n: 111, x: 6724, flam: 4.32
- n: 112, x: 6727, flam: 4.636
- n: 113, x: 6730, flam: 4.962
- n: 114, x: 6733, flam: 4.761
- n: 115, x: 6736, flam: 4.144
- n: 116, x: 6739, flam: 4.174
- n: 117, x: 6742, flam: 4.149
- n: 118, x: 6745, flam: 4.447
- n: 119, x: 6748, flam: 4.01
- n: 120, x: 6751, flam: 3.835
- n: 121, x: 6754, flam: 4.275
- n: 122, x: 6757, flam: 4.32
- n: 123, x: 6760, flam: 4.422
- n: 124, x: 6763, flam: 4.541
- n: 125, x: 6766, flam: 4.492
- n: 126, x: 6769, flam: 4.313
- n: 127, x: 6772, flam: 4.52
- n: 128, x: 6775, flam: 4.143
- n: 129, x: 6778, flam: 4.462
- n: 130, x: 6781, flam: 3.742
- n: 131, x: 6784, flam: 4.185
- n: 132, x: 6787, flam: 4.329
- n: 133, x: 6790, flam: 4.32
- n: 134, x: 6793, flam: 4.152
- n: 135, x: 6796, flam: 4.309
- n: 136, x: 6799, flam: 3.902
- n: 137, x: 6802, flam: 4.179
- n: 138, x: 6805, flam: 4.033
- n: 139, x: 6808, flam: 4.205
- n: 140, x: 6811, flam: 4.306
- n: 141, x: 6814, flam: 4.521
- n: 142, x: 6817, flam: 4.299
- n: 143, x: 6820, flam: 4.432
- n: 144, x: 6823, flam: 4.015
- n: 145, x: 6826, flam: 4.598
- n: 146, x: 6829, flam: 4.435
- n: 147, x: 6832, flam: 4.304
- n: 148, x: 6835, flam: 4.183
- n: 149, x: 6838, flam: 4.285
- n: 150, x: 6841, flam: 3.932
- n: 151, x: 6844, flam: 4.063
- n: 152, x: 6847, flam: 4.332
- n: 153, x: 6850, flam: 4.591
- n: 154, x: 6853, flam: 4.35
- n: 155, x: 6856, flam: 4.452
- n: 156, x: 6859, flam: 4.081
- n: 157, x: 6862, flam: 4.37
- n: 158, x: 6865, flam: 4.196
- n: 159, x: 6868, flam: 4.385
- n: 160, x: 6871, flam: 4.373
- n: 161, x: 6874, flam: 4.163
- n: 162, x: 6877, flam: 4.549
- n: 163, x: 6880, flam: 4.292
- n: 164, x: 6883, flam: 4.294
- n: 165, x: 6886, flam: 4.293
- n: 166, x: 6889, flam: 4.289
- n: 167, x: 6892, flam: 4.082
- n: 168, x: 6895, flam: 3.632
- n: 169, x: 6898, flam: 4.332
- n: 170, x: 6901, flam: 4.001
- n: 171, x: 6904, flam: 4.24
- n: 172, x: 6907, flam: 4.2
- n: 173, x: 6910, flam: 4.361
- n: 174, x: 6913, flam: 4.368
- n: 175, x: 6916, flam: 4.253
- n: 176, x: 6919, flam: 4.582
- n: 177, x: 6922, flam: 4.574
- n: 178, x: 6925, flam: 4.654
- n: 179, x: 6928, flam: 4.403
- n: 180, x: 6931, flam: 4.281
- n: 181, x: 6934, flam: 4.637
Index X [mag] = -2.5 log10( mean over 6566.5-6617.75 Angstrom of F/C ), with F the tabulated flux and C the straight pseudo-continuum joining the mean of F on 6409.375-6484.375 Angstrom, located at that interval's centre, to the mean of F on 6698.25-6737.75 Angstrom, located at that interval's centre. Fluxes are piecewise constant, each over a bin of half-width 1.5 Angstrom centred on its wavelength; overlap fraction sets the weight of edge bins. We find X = -0.04 mag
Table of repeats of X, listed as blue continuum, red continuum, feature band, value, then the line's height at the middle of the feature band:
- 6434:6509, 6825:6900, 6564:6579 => -0.08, 4.31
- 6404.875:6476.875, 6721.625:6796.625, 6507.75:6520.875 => -0.04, 4.35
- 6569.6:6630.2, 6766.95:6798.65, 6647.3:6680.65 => 0.06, 4.45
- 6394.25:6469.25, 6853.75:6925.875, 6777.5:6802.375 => 0.03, 4.3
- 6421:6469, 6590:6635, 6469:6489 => -0.01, 4.37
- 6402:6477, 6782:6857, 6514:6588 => -0.11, 4.33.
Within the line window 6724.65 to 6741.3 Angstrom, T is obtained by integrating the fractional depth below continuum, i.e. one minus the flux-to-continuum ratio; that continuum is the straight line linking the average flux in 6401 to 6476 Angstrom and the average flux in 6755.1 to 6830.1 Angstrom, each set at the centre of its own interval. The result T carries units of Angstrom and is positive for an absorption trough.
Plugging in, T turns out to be -0.8 Angstrom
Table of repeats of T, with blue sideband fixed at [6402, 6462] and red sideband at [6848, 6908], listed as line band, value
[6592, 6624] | -0.58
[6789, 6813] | 0.55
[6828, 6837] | -0.06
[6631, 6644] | -0.75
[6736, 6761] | 0.55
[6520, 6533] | 0.23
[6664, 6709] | 0.58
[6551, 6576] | -3.55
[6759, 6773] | -0.55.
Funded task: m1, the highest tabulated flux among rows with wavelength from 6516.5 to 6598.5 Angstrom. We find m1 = 7.952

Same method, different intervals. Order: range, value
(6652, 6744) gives 5.249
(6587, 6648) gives 4.718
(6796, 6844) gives 4.598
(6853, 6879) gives 4.549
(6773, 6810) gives 4.462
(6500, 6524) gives 4.716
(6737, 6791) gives 4.541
